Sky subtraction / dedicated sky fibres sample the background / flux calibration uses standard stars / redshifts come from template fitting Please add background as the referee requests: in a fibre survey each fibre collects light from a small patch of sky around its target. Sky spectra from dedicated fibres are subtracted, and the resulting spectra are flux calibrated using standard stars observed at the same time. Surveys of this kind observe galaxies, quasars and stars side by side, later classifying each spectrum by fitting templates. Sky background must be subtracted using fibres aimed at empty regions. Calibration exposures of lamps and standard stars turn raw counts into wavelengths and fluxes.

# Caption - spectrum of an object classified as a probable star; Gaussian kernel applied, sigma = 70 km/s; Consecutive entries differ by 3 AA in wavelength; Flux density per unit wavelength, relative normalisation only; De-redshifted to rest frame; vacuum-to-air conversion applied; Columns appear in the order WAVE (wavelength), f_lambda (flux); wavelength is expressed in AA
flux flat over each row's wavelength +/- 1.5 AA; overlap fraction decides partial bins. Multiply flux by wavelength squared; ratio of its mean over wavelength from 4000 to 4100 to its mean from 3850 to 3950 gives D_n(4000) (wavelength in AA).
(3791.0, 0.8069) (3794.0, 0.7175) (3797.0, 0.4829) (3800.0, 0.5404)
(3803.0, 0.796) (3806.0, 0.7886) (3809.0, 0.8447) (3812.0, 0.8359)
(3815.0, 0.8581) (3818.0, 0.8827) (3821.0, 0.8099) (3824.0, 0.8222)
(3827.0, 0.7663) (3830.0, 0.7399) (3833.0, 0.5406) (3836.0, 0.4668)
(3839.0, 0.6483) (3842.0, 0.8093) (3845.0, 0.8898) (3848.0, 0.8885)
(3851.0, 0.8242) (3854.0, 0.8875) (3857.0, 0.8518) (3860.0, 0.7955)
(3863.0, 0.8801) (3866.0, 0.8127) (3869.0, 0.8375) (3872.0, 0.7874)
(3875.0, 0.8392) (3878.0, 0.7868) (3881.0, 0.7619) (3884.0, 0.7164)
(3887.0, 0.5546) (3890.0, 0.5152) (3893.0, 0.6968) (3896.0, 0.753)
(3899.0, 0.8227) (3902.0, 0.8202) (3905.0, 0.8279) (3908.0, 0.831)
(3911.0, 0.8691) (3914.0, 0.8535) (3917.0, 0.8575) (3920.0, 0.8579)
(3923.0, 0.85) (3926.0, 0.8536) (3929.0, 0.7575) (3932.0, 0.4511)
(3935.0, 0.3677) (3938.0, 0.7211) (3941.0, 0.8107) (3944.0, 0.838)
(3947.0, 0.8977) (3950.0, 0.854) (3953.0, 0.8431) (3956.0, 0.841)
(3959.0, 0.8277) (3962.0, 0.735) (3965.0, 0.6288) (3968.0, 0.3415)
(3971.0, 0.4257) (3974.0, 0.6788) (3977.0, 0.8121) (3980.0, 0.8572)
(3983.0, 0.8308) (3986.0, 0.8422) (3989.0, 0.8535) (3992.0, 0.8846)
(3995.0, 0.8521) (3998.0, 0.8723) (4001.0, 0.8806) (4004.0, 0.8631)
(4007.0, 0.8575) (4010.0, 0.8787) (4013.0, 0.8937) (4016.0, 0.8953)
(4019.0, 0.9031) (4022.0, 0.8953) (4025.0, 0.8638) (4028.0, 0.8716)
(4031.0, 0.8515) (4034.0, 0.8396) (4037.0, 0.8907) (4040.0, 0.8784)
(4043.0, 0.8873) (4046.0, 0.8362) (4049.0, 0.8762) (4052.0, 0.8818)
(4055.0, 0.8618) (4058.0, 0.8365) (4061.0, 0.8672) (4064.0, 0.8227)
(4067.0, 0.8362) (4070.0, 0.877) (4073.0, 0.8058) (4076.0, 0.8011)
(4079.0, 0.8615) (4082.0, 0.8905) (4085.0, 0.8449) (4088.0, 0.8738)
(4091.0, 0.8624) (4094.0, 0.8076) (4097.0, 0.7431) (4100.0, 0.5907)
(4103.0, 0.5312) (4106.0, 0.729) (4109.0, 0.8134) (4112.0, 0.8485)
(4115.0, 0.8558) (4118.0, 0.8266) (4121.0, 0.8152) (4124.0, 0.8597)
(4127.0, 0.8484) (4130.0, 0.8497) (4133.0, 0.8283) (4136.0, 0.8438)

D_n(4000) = 1.19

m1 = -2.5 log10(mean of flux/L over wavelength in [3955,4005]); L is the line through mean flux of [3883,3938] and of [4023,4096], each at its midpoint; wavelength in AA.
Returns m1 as 0.04 mag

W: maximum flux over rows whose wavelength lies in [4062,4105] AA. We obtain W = 0.8905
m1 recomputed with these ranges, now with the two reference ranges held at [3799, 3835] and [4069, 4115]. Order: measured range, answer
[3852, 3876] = -0.09 mag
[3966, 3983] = 0.22 mag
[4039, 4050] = -0.10 mag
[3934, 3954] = 0.01 mag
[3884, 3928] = -0.01 mag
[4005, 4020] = -0.13 mag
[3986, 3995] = -0.10 mag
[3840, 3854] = -0.11 mag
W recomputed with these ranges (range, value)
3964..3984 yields 0.8572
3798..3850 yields 0.8898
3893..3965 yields 0.8977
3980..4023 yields 0.9031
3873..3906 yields 0.8392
